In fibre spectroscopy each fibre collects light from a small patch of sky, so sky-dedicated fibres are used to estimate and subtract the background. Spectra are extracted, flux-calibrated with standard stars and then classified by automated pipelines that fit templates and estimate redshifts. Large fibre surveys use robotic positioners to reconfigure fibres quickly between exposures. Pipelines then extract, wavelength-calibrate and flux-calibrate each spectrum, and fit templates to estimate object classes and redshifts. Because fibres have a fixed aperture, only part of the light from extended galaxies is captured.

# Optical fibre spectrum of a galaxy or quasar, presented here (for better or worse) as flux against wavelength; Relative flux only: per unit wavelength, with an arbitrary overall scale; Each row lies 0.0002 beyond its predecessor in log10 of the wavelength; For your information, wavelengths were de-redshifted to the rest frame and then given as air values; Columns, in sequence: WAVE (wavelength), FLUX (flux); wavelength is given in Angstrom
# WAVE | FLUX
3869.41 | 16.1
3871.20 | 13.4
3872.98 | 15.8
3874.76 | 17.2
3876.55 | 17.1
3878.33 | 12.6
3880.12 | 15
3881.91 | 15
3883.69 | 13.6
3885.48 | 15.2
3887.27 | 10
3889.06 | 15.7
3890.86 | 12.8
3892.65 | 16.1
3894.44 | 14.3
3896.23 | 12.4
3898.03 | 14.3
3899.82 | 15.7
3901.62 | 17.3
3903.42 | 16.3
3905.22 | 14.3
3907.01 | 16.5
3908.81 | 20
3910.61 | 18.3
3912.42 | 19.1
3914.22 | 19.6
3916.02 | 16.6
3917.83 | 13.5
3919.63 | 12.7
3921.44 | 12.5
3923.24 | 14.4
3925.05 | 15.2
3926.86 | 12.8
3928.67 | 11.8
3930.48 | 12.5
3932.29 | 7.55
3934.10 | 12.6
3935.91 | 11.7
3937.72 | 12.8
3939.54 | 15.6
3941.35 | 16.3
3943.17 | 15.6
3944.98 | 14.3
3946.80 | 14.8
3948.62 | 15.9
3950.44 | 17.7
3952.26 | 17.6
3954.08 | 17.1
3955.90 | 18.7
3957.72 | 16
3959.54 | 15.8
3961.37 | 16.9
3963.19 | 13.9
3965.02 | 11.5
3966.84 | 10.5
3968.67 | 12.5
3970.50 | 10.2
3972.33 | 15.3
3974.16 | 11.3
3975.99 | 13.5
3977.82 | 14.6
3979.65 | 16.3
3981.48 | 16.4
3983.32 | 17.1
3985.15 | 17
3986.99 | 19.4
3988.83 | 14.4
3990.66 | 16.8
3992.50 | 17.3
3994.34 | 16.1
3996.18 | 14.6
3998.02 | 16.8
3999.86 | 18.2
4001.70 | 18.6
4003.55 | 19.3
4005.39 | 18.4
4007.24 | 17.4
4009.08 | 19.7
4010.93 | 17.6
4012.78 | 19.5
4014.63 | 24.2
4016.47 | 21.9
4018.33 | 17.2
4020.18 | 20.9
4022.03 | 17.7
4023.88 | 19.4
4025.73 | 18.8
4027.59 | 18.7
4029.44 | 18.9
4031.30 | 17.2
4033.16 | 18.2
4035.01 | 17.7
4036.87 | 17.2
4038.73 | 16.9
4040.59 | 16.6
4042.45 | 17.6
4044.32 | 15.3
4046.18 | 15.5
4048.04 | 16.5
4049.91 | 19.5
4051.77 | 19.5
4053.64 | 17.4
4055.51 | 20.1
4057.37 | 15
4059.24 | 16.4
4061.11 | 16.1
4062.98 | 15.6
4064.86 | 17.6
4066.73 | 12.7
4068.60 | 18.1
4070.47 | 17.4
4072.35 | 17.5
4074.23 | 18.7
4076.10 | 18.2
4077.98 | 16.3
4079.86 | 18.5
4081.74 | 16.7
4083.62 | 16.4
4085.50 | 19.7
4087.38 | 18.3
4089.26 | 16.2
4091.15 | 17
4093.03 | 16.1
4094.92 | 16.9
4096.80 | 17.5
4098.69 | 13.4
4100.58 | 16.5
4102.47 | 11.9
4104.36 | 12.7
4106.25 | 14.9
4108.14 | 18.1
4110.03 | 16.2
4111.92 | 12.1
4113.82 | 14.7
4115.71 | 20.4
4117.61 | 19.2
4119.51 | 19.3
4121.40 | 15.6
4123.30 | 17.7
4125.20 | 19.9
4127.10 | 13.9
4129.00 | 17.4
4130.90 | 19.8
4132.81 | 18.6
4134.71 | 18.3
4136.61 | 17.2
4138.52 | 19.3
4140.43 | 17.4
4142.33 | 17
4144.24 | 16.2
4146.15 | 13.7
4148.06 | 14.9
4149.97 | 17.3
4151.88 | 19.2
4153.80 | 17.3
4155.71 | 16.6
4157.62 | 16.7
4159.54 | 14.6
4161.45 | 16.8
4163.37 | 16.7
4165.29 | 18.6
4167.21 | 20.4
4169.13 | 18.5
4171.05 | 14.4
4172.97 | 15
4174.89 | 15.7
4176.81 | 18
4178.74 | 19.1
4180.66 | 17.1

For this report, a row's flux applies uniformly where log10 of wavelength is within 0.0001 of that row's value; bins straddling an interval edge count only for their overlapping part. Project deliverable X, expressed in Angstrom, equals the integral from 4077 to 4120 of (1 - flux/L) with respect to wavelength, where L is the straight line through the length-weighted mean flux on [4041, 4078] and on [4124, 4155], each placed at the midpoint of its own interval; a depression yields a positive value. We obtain 1.9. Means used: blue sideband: 17.1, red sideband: 17.3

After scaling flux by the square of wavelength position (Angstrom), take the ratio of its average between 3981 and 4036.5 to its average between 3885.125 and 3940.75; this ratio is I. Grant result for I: 1.3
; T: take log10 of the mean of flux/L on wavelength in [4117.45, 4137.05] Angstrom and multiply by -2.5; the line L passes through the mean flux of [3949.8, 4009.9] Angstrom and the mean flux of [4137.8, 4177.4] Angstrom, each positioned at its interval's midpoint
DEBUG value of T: -0.07 mag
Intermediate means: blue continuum 16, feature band 17.9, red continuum 16.8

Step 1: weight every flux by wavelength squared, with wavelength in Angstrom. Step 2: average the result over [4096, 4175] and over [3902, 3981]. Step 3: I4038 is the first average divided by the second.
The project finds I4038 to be 1.25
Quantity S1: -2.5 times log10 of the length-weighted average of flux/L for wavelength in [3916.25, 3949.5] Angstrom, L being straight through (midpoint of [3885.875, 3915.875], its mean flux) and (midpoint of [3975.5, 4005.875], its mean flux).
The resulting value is 0.192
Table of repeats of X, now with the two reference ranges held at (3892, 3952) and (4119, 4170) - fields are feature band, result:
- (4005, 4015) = -2.1 Angstrom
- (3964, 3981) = 2.8 Angstrom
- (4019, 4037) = -2.7 Angstrom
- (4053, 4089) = -1.4 Angstrom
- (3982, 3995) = -1.0 Angstrom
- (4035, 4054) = -1.1 Angstrom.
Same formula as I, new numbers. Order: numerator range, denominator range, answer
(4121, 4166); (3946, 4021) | 1.12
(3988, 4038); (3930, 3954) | 1.32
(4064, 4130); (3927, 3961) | 1.22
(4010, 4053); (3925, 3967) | 1.33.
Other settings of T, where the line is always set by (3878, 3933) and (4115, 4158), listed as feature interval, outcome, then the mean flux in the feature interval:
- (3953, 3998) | 0.025 mag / 15.2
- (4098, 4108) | 0.200 mag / 14.2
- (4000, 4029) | -0.200 mag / 19.3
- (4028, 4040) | -0.093 mag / 17.7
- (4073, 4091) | -0.050 mag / 17.6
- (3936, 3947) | 0.033 mag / 14.7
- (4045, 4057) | -0.090 mag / 17.9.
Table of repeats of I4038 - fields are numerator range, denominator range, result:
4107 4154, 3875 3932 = 1.30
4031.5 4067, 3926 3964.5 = 1.22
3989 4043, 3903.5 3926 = 1.19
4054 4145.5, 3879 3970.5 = 1.25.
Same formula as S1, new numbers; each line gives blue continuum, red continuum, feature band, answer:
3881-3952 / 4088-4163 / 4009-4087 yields -0.124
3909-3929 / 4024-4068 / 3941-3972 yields 0.065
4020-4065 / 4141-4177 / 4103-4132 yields 0.017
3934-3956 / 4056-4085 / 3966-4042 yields -0.064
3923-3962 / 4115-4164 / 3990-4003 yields -0.104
